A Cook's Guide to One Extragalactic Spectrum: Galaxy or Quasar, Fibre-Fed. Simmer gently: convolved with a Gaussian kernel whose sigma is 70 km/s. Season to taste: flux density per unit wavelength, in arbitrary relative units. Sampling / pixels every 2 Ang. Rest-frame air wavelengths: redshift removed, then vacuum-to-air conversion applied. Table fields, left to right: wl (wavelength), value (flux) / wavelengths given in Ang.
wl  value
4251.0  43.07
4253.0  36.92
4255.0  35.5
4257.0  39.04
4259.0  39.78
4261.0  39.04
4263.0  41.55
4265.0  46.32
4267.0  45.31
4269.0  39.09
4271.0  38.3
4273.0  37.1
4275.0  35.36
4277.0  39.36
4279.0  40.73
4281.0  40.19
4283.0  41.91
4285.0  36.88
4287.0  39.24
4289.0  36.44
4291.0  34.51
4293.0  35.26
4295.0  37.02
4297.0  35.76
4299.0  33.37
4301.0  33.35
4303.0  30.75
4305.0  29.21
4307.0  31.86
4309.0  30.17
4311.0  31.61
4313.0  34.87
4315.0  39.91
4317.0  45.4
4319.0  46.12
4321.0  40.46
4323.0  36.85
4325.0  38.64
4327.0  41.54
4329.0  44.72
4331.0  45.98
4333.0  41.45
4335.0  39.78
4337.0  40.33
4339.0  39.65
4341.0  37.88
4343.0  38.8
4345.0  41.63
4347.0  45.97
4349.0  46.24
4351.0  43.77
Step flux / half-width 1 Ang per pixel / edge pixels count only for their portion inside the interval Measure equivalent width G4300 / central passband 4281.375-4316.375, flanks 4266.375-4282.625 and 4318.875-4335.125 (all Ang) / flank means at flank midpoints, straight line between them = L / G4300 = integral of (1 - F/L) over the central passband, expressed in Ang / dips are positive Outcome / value 4.64 Ang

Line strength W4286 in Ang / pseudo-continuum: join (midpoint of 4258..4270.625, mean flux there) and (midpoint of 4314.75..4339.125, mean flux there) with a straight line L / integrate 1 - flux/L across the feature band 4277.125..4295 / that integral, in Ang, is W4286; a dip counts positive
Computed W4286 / 1.5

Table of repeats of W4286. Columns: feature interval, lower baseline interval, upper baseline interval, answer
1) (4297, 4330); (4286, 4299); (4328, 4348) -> 1.7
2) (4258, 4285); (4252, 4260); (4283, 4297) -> -2.0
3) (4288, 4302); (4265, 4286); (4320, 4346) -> 1.7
